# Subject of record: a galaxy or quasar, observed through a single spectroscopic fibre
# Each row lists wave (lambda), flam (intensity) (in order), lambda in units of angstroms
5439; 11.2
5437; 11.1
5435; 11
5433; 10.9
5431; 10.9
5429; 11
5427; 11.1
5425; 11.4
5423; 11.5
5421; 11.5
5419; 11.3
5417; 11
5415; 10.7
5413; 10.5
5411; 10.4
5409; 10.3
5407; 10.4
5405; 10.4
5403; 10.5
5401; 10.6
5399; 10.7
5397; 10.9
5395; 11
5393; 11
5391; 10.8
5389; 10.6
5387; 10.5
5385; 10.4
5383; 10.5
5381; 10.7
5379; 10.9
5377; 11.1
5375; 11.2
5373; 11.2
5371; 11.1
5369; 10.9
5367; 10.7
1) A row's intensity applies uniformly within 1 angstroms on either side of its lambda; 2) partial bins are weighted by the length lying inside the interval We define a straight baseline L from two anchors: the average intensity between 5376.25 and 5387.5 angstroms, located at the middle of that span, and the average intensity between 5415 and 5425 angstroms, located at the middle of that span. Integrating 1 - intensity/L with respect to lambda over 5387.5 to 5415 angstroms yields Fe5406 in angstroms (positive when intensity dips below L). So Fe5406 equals 0.9 angstroms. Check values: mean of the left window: 10.7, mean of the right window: 11.3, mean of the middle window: 10.6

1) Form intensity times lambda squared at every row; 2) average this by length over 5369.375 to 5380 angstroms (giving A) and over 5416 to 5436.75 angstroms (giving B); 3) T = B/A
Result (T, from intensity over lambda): 1.03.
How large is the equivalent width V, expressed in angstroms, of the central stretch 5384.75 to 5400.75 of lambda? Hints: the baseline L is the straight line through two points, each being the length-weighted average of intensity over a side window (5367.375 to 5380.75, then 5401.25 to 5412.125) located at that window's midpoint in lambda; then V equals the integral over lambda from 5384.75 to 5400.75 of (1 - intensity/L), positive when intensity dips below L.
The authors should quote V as -0.1 angstroms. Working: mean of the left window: 11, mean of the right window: 10.4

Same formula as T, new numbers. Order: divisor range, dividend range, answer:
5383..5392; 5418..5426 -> 1.10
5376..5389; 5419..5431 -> 1.07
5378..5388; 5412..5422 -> 1.05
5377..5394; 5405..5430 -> 1.03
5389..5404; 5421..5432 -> 1.05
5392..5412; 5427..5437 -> 1.05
